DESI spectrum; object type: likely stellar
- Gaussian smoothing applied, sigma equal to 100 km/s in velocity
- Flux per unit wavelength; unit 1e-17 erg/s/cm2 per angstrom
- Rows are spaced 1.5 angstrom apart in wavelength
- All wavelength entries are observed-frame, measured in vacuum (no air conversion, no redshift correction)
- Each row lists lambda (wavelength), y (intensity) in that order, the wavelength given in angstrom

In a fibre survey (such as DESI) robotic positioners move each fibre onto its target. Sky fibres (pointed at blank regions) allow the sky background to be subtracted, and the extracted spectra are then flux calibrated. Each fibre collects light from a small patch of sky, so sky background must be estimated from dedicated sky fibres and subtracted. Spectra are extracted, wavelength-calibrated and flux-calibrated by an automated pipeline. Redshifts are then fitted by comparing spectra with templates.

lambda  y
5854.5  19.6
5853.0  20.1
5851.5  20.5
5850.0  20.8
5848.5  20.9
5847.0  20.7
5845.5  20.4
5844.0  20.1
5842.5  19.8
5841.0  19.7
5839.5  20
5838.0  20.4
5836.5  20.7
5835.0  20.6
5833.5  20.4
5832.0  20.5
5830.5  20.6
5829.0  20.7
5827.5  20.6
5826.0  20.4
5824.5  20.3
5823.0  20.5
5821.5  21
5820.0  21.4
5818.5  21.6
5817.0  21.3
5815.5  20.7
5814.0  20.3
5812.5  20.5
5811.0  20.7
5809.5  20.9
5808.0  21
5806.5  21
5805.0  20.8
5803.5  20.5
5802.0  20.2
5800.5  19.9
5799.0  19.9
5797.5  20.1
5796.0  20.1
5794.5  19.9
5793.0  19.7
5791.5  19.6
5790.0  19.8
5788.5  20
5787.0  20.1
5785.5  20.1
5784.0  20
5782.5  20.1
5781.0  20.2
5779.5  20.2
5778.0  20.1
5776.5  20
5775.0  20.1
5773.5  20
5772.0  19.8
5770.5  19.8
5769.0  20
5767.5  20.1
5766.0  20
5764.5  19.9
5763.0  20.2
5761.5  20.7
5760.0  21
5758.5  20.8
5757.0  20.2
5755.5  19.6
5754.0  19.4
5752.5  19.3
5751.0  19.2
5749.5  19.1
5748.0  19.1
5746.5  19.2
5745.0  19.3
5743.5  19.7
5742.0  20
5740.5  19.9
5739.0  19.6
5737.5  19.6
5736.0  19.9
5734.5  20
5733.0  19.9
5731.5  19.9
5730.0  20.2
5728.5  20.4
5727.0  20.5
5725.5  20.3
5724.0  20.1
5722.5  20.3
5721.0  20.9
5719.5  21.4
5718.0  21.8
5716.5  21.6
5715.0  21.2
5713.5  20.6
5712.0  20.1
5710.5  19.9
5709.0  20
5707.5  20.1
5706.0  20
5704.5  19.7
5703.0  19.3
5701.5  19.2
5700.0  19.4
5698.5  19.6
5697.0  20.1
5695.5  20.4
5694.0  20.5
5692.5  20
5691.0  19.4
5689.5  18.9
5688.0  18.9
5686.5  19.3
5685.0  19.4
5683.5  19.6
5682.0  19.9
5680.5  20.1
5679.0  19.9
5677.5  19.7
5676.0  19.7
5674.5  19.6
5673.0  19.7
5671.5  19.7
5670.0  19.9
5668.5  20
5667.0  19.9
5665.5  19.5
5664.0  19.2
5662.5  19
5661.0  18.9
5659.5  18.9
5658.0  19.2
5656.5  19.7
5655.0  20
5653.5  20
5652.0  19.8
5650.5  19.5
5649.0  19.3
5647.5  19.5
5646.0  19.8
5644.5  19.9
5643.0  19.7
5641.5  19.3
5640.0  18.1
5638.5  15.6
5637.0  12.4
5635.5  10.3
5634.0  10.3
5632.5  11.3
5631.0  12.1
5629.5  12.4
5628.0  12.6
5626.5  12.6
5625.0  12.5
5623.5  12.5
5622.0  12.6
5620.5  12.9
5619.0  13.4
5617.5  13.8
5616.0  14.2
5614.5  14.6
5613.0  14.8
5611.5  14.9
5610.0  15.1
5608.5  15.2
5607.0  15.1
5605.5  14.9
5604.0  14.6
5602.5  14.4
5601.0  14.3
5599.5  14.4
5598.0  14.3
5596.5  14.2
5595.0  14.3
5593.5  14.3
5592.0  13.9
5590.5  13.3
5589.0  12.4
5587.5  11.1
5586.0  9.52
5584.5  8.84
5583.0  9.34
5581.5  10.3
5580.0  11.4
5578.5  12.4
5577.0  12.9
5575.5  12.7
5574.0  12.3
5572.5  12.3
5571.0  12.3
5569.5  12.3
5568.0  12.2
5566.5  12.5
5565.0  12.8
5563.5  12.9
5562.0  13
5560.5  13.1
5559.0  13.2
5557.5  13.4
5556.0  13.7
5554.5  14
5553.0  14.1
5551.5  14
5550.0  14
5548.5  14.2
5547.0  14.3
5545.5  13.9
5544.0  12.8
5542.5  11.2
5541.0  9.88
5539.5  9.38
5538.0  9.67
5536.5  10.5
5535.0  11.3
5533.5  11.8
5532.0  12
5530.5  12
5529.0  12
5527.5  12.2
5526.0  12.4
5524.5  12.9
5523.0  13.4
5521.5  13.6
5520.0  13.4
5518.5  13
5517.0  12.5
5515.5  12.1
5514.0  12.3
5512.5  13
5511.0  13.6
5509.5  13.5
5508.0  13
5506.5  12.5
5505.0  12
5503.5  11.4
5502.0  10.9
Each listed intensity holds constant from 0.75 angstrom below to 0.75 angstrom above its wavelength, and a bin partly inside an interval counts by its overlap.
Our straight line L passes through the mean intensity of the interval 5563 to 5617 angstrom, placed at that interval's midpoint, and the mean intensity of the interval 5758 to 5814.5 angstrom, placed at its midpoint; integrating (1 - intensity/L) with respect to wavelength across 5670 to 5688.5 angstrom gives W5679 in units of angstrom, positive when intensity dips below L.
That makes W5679 -3.76 angstrom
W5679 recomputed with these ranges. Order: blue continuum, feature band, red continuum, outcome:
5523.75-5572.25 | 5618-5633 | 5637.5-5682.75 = 4.1 angstrom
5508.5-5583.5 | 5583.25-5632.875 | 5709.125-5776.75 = 5.1 angstrom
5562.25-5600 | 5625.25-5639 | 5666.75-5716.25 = 3.2 angstrom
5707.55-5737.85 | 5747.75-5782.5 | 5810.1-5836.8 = 1.0 angstrom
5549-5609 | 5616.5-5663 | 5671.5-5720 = 1.9 angstrom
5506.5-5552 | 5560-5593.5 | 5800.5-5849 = 4.2 angstrom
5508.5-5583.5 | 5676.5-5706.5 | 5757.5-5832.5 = -4.5 angstrom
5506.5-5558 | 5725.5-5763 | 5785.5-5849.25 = -2.9 angstrom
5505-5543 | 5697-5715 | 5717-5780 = -1.3 angstrom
